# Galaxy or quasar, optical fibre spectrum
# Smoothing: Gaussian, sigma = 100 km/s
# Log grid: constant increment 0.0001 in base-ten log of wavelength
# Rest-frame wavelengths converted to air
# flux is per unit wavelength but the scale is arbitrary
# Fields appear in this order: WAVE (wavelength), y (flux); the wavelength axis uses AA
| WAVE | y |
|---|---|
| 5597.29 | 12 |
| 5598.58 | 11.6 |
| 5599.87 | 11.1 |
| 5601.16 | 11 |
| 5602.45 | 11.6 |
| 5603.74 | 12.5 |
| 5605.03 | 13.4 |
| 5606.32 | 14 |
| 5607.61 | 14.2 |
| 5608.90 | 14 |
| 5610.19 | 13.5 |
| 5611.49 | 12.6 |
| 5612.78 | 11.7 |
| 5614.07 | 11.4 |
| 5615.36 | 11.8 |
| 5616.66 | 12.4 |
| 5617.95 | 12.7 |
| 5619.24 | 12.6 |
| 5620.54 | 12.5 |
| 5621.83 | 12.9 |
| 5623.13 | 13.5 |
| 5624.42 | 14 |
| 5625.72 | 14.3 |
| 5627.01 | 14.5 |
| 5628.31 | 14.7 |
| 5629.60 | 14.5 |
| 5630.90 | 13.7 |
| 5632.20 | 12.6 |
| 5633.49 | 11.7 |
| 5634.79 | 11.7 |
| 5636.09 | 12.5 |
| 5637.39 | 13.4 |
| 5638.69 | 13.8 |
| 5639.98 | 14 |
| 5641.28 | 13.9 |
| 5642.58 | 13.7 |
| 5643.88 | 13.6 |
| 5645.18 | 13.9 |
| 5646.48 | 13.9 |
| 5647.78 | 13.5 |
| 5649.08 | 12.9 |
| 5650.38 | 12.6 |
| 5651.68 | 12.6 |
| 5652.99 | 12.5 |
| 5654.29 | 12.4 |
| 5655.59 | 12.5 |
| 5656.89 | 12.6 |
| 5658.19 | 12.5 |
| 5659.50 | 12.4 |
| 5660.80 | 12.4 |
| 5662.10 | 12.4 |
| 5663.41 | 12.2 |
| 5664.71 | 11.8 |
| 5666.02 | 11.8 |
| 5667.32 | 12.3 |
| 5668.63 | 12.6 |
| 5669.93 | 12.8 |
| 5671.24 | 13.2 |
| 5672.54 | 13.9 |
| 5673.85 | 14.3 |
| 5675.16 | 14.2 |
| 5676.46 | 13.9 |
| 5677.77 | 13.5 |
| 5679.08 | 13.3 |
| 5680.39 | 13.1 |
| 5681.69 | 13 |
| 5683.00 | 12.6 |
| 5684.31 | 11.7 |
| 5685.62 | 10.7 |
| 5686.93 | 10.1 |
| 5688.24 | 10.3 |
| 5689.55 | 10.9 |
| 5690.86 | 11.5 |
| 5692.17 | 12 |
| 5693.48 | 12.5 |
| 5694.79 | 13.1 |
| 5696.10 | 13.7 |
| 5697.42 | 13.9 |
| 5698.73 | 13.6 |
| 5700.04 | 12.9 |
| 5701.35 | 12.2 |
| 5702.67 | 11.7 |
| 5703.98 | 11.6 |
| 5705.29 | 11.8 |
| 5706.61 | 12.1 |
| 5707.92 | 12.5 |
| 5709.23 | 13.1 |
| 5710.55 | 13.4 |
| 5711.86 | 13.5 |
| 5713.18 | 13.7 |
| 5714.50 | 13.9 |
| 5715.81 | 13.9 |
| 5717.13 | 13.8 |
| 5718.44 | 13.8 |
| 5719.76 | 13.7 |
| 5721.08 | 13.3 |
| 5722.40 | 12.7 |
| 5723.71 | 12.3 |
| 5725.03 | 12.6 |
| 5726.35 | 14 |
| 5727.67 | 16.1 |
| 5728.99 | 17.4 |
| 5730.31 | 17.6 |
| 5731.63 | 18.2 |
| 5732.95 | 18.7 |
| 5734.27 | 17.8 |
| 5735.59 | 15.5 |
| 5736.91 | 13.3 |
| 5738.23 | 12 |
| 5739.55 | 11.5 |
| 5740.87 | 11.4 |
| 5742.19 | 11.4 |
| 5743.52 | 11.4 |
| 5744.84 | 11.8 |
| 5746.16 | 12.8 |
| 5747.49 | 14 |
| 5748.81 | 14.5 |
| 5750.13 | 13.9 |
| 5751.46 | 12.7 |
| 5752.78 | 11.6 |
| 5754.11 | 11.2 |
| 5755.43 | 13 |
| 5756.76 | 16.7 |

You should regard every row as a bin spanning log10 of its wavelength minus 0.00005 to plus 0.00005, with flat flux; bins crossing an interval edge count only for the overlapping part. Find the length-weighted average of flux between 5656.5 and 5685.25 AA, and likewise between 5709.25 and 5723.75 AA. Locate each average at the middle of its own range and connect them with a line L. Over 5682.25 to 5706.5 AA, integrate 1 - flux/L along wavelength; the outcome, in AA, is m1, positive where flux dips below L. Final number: 2.1 AA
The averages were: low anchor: 12.8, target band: 12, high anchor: 13.5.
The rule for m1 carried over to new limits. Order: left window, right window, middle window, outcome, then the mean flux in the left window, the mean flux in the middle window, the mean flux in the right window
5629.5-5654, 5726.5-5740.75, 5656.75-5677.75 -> 1.49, 13.2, 12.9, 15.6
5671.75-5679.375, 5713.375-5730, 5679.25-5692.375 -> 2.14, 13.9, 11.6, 14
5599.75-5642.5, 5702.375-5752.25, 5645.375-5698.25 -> 2.85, 13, 12.6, 13.7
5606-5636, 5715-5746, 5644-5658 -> 0.43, 13.1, 13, 14.1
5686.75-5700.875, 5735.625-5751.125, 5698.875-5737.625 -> -4.78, 12.3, 14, 12.7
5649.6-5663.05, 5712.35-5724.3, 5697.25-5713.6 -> 0.66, 12.5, 12.7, 13.5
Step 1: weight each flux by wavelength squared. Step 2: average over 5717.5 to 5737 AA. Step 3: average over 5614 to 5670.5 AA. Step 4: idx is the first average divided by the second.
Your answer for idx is 1.21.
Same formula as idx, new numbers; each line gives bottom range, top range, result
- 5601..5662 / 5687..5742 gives 1.06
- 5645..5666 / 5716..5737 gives 1.22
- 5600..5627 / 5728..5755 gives 1.14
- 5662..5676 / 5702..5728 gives 1.04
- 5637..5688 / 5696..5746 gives 1.08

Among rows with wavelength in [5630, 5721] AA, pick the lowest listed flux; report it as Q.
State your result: 10.1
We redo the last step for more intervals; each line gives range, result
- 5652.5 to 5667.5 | 11.8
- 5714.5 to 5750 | 11.4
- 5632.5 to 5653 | 11.7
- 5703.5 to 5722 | 11.6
